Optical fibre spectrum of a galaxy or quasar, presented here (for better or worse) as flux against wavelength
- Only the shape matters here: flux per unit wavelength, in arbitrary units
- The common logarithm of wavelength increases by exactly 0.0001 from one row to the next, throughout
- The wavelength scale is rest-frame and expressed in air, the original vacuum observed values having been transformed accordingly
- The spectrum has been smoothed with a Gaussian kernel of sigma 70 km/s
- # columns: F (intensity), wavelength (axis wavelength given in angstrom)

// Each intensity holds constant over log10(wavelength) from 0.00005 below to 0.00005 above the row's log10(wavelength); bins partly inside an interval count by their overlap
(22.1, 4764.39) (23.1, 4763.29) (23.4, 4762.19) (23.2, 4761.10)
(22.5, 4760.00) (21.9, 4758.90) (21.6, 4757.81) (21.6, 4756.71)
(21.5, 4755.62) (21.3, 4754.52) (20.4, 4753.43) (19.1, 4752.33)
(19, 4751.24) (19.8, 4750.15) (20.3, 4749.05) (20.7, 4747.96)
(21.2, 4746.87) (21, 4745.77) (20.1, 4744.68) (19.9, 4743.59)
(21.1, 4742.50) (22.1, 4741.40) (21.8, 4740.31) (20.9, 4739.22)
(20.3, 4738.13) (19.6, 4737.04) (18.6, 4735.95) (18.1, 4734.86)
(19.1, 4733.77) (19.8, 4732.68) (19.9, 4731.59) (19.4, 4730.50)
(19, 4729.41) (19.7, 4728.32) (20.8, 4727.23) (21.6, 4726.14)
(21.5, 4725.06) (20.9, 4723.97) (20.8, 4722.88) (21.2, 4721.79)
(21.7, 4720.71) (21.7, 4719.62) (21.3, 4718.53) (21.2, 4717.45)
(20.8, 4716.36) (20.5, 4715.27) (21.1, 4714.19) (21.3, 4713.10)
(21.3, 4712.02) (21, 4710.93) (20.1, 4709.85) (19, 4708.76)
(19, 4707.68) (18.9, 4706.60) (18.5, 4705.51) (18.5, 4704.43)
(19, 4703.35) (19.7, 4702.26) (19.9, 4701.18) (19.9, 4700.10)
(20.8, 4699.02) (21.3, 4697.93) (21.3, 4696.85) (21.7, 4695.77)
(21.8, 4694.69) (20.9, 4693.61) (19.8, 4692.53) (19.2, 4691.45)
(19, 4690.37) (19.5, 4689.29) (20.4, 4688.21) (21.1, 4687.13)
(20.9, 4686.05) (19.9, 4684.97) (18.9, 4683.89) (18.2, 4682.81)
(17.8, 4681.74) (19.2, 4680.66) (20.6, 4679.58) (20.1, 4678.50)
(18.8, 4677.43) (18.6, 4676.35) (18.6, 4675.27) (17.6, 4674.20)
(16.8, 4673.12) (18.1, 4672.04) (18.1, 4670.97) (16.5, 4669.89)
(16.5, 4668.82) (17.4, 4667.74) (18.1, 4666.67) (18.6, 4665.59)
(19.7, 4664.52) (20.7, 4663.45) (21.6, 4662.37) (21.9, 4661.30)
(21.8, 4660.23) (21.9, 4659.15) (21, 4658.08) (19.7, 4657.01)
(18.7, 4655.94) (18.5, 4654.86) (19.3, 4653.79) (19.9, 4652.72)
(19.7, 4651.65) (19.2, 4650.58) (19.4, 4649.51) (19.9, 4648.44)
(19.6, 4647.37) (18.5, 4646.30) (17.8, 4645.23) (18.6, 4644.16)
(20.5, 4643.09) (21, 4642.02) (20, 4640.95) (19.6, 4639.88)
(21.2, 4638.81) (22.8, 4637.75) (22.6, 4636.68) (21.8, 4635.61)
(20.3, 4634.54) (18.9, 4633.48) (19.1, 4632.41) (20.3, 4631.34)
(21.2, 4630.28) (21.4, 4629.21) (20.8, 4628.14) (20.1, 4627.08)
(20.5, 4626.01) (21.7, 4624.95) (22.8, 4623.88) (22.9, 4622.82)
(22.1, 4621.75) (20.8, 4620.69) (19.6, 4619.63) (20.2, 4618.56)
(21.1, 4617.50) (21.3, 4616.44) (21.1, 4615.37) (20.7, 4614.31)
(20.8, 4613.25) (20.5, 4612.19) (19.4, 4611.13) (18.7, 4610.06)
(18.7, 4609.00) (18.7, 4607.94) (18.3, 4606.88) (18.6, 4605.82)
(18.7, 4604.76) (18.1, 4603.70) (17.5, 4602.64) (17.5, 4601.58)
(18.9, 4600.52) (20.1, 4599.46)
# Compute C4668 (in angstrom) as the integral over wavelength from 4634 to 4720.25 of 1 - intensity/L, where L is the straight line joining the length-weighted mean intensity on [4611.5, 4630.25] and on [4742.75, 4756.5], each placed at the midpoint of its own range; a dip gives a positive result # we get 4.0 angstrom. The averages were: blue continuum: 21.1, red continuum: 20.4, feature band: 19.8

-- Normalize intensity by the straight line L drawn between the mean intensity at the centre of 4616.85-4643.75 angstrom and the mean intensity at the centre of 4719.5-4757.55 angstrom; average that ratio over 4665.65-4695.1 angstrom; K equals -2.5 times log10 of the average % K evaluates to 0.10 mag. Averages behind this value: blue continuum 20.9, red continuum 20.4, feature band 19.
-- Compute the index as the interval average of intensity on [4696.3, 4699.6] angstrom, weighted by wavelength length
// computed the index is 21.1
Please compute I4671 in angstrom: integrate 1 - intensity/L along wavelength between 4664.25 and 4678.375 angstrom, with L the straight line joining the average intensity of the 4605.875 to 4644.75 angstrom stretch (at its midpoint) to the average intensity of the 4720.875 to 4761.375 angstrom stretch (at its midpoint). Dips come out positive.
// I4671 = 1.8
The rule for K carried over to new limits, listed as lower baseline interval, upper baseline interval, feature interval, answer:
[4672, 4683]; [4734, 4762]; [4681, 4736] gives -0.034 mag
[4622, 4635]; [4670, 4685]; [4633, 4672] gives 0.000 mag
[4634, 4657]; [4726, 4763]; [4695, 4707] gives 0.017 mag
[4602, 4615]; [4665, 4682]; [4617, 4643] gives -0.117 mag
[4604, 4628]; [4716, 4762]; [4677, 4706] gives 0.035 mag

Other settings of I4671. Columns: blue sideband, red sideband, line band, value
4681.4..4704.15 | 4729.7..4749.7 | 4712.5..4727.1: -0.8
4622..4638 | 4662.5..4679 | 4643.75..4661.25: -0.1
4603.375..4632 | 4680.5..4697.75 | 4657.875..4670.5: 0.3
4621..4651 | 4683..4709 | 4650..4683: 1.8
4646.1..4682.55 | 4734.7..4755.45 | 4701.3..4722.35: -0.5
